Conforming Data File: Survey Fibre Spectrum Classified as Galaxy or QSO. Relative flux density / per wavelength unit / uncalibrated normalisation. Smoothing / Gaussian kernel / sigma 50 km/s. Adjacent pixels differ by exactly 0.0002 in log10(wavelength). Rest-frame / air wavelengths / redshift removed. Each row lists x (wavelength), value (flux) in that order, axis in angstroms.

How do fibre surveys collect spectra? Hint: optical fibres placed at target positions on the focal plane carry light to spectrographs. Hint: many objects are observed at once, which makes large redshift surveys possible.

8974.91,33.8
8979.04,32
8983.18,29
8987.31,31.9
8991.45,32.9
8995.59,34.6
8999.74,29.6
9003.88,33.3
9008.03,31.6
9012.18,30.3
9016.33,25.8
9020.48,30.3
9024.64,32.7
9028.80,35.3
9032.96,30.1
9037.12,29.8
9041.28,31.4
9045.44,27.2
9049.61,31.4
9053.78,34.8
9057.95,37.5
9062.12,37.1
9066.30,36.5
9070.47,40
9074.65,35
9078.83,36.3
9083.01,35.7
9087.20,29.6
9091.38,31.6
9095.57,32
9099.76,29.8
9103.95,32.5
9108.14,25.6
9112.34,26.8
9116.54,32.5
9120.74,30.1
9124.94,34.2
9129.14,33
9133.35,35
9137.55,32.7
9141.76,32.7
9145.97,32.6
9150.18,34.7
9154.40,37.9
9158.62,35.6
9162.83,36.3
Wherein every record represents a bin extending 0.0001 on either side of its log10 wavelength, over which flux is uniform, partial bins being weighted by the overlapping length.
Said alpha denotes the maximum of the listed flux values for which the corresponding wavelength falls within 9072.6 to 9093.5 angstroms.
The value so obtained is 36.3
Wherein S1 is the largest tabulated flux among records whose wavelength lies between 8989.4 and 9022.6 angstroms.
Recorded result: 34.6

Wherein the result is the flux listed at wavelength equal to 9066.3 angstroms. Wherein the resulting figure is 36.5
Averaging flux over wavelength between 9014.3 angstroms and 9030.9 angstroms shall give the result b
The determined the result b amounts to 31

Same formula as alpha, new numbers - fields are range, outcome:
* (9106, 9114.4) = 26.8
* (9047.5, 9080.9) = 40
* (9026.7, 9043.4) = 35.3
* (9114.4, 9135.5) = 35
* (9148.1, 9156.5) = 37.9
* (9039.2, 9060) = 37.5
